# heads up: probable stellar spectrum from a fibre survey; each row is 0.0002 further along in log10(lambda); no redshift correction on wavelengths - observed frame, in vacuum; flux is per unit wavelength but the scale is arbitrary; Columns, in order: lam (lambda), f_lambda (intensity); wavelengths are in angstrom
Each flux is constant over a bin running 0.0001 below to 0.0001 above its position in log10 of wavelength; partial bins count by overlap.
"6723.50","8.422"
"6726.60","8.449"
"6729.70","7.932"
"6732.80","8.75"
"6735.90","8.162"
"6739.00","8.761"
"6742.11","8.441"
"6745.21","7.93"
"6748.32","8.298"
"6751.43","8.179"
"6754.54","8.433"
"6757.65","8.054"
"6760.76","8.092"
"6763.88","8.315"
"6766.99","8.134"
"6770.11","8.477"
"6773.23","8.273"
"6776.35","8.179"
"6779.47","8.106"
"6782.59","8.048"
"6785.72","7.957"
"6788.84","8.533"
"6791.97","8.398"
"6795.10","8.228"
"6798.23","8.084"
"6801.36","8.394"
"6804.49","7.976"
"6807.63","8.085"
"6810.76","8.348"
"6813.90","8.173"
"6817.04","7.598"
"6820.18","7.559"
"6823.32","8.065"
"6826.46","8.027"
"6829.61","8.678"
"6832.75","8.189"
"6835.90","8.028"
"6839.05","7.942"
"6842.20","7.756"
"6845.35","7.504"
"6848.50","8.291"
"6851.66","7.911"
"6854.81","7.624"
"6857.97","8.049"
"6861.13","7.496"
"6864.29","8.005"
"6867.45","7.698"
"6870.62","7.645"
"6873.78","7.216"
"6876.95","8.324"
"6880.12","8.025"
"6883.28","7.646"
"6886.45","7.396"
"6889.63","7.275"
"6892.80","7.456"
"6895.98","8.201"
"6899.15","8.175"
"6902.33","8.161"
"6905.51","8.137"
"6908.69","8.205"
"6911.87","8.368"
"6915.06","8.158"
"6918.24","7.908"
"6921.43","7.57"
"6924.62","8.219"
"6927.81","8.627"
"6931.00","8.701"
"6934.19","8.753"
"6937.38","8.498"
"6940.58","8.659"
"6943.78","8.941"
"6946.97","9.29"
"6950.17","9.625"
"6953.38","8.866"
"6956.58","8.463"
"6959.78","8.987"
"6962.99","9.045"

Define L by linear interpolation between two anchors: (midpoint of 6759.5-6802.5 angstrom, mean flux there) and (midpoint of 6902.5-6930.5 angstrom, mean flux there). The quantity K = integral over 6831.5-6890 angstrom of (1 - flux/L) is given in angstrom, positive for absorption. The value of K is 2.8 angstrom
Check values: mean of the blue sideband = 8.23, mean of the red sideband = 8.17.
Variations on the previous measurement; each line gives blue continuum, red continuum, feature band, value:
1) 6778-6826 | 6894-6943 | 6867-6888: 1.32 angstrom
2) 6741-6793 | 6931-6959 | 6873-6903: 3.04 angstrom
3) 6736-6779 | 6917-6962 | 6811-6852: 2.11 angstrom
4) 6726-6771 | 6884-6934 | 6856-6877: 0.98 angstrom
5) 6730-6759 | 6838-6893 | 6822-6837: -0.55 angstrom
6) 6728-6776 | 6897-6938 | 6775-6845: 1.50 angstrom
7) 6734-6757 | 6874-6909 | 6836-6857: 0.39 angstrom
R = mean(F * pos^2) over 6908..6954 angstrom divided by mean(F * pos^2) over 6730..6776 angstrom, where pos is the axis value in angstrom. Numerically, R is 1.09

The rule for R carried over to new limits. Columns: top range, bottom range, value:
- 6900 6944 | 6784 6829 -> 1.06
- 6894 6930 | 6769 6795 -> 1.03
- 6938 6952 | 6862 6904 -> 1.19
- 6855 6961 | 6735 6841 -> 1.04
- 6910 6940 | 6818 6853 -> 1.07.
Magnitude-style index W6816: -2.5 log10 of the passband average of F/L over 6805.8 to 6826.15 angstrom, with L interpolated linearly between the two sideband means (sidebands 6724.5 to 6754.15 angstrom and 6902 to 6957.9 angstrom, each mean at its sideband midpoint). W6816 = 0.057 mag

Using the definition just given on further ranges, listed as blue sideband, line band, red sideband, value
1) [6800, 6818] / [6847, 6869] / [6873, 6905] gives 0.01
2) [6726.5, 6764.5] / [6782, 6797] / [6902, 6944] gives 0.01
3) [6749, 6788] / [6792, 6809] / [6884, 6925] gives -0.01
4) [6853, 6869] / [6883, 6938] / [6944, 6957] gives 0.06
